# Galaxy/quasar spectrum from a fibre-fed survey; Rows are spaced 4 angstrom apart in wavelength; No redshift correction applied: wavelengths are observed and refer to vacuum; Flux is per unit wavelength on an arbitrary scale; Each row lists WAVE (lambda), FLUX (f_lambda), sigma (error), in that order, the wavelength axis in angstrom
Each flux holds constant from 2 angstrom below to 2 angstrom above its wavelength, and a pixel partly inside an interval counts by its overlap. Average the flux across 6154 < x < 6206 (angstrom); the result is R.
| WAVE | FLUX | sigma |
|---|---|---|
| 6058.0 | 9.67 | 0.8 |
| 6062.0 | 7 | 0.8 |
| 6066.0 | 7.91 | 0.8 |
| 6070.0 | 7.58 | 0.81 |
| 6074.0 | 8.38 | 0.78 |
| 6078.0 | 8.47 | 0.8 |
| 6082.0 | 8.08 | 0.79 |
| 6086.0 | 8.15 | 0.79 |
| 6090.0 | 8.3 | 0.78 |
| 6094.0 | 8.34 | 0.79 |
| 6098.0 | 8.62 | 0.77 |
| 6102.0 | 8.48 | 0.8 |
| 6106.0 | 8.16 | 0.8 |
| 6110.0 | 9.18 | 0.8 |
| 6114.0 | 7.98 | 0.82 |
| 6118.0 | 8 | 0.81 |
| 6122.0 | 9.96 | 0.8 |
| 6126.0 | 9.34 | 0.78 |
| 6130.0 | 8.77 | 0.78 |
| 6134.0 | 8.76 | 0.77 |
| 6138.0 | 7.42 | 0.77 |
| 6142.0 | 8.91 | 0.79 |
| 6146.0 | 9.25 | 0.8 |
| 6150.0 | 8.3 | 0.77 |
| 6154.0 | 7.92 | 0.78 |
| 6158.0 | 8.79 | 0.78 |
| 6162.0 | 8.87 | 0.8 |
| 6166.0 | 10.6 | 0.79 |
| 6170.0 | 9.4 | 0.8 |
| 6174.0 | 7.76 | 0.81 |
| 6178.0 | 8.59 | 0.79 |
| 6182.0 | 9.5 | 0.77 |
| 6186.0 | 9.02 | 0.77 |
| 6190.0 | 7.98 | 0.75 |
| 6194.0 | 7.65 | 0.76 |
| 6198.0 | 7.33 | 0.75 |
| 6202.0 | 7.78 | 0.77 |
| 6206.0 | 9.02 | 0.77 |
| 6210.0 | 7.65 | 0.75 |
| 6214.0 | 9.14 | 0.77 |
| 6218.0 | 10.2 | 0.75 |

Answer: 8.6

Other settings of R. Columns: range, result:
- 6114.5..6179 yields 8.77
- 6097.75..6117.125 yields 8.44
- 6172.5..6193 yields 8.54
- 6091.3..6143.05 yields 8.6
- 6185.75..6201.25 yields 7.86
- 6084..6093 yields 8.24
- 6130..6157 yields 8.47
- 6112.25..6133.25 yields 8.82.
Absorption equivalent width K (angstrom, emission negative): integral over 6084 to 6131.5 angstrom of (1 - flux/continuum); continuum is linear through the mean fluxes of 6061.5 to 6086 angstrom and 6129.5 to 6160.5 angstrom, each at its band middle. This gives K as -2.1 angstrom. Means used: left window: 7.98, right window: 8.51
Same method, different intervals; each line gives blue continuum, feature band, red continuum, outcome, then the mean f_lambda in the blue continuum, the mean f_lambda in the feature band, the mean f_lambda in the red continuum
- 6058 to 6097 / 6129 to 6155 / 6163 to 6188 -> 0.9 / 8.12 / 8.49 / 9.13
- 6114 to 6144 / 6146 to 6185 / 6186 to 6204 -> -3.2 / 8.69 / 8.88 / 7.83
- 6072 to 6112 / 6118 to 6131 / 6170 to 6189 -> -1.0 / 8.42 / 9.19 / 8.75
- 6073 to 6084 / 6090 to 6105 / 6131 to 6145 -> -0.1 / 8.3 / 8.43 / 8.46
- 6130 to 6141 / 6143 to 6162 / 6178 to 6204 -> -0.8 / 8.29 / 8.62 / 8.24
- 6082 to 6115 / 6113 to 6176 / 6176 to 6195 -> -2.0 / 8.39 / 8.76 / 8.6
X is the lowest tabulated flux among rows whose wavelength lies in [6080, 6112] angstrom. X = 8.08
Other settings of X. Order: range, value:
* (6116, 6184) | 7.42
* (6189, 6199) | 7.33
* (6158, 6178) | 7.76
